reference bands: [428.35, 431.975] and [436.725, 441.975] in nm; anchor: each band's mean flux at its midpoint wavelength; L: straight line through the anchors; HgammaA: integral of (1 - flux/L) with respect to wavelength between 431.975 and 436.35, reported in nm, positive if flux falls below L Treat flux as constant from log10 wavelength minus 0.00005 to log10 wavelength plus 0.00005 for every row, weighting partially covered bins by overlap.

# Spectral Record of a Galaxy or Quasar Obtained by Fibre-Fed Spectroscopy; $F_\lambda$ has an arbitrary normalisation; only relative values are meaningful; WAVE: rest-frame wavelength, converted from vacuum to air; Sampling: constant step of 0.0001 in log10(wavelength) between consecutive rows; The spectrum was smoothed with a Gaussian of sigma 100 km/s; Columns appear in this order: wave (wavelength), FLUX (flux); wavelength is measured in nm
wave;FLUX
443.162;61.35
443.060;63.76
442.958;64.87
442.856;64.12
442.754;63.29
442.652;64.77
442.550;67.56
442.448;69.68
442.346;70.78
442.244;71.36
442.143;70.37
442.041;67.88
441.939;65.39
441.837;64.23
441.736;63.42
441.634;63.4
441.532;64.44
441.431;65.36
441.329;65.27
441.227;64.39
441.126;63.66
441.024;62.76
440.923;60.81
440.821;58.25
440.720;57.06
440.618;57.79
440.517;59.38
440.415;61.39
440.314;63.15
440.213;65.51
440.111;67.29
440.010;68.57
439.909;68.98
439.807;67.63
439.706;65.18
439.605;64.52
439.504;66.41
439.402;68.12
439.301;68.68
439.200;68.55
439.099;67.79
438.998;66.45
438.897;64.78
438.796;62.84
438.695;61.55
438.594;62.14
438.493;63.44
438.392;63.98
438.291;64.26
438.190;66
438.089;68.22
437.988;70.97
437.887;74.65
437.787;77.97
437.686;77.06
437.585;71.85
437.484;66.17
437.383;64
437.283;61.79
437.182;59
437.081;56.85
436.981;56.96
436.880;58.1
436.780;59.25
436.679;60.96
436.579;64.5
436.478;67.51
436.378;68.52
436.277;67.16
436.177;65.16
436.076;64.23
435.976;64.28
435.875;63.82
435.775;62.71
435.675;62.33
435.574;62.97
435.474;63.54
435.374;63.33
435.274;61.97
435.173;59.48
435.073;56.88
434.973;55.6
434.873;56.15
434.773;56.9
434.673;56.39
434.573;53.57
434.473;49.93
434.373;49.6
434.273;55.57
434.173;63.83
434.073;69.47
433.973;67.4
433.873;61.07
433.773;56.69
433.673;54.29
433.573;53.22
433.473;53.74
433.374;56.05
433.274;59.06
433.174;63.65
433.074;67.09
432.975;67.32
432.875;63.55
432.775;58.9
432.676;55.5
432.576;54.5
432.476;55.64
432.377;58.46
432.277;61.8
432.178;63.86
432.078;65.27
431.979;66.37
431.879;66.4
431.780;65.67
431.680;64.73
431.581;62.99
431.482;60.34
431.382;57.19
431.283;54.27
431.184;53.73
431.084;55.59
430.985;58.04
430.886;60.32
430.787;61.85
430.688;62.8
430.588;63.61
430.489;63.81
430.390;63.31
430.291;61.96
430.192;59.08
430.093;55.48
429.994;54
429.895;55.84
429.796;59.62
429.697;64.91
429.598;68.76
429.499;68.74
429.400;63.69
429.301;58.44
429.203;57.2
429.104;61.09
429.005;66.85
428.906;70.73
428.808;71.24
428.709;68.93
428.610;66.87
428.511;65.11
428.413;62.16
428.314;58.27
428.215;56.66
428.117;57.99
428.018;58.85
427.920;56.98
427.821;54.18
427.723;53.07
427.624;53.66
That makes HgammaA 0.21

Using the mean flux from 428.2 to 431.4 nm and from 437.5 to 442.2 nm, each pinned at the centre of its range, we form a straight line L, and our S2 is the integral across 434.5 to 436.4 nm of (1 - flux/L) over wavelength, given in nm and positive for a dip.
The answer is 0.08 nm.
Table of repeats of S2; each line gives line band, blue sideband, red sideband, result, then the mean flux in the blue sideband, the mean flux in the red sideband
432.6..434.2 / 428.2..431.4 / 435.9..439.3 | 0.07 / 61.6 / 65.4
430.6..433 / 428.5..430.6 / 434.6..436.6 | 0.08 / 63.1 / 62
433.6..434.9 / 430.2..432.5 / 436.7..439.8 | 0.11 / 61.3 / 65.6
